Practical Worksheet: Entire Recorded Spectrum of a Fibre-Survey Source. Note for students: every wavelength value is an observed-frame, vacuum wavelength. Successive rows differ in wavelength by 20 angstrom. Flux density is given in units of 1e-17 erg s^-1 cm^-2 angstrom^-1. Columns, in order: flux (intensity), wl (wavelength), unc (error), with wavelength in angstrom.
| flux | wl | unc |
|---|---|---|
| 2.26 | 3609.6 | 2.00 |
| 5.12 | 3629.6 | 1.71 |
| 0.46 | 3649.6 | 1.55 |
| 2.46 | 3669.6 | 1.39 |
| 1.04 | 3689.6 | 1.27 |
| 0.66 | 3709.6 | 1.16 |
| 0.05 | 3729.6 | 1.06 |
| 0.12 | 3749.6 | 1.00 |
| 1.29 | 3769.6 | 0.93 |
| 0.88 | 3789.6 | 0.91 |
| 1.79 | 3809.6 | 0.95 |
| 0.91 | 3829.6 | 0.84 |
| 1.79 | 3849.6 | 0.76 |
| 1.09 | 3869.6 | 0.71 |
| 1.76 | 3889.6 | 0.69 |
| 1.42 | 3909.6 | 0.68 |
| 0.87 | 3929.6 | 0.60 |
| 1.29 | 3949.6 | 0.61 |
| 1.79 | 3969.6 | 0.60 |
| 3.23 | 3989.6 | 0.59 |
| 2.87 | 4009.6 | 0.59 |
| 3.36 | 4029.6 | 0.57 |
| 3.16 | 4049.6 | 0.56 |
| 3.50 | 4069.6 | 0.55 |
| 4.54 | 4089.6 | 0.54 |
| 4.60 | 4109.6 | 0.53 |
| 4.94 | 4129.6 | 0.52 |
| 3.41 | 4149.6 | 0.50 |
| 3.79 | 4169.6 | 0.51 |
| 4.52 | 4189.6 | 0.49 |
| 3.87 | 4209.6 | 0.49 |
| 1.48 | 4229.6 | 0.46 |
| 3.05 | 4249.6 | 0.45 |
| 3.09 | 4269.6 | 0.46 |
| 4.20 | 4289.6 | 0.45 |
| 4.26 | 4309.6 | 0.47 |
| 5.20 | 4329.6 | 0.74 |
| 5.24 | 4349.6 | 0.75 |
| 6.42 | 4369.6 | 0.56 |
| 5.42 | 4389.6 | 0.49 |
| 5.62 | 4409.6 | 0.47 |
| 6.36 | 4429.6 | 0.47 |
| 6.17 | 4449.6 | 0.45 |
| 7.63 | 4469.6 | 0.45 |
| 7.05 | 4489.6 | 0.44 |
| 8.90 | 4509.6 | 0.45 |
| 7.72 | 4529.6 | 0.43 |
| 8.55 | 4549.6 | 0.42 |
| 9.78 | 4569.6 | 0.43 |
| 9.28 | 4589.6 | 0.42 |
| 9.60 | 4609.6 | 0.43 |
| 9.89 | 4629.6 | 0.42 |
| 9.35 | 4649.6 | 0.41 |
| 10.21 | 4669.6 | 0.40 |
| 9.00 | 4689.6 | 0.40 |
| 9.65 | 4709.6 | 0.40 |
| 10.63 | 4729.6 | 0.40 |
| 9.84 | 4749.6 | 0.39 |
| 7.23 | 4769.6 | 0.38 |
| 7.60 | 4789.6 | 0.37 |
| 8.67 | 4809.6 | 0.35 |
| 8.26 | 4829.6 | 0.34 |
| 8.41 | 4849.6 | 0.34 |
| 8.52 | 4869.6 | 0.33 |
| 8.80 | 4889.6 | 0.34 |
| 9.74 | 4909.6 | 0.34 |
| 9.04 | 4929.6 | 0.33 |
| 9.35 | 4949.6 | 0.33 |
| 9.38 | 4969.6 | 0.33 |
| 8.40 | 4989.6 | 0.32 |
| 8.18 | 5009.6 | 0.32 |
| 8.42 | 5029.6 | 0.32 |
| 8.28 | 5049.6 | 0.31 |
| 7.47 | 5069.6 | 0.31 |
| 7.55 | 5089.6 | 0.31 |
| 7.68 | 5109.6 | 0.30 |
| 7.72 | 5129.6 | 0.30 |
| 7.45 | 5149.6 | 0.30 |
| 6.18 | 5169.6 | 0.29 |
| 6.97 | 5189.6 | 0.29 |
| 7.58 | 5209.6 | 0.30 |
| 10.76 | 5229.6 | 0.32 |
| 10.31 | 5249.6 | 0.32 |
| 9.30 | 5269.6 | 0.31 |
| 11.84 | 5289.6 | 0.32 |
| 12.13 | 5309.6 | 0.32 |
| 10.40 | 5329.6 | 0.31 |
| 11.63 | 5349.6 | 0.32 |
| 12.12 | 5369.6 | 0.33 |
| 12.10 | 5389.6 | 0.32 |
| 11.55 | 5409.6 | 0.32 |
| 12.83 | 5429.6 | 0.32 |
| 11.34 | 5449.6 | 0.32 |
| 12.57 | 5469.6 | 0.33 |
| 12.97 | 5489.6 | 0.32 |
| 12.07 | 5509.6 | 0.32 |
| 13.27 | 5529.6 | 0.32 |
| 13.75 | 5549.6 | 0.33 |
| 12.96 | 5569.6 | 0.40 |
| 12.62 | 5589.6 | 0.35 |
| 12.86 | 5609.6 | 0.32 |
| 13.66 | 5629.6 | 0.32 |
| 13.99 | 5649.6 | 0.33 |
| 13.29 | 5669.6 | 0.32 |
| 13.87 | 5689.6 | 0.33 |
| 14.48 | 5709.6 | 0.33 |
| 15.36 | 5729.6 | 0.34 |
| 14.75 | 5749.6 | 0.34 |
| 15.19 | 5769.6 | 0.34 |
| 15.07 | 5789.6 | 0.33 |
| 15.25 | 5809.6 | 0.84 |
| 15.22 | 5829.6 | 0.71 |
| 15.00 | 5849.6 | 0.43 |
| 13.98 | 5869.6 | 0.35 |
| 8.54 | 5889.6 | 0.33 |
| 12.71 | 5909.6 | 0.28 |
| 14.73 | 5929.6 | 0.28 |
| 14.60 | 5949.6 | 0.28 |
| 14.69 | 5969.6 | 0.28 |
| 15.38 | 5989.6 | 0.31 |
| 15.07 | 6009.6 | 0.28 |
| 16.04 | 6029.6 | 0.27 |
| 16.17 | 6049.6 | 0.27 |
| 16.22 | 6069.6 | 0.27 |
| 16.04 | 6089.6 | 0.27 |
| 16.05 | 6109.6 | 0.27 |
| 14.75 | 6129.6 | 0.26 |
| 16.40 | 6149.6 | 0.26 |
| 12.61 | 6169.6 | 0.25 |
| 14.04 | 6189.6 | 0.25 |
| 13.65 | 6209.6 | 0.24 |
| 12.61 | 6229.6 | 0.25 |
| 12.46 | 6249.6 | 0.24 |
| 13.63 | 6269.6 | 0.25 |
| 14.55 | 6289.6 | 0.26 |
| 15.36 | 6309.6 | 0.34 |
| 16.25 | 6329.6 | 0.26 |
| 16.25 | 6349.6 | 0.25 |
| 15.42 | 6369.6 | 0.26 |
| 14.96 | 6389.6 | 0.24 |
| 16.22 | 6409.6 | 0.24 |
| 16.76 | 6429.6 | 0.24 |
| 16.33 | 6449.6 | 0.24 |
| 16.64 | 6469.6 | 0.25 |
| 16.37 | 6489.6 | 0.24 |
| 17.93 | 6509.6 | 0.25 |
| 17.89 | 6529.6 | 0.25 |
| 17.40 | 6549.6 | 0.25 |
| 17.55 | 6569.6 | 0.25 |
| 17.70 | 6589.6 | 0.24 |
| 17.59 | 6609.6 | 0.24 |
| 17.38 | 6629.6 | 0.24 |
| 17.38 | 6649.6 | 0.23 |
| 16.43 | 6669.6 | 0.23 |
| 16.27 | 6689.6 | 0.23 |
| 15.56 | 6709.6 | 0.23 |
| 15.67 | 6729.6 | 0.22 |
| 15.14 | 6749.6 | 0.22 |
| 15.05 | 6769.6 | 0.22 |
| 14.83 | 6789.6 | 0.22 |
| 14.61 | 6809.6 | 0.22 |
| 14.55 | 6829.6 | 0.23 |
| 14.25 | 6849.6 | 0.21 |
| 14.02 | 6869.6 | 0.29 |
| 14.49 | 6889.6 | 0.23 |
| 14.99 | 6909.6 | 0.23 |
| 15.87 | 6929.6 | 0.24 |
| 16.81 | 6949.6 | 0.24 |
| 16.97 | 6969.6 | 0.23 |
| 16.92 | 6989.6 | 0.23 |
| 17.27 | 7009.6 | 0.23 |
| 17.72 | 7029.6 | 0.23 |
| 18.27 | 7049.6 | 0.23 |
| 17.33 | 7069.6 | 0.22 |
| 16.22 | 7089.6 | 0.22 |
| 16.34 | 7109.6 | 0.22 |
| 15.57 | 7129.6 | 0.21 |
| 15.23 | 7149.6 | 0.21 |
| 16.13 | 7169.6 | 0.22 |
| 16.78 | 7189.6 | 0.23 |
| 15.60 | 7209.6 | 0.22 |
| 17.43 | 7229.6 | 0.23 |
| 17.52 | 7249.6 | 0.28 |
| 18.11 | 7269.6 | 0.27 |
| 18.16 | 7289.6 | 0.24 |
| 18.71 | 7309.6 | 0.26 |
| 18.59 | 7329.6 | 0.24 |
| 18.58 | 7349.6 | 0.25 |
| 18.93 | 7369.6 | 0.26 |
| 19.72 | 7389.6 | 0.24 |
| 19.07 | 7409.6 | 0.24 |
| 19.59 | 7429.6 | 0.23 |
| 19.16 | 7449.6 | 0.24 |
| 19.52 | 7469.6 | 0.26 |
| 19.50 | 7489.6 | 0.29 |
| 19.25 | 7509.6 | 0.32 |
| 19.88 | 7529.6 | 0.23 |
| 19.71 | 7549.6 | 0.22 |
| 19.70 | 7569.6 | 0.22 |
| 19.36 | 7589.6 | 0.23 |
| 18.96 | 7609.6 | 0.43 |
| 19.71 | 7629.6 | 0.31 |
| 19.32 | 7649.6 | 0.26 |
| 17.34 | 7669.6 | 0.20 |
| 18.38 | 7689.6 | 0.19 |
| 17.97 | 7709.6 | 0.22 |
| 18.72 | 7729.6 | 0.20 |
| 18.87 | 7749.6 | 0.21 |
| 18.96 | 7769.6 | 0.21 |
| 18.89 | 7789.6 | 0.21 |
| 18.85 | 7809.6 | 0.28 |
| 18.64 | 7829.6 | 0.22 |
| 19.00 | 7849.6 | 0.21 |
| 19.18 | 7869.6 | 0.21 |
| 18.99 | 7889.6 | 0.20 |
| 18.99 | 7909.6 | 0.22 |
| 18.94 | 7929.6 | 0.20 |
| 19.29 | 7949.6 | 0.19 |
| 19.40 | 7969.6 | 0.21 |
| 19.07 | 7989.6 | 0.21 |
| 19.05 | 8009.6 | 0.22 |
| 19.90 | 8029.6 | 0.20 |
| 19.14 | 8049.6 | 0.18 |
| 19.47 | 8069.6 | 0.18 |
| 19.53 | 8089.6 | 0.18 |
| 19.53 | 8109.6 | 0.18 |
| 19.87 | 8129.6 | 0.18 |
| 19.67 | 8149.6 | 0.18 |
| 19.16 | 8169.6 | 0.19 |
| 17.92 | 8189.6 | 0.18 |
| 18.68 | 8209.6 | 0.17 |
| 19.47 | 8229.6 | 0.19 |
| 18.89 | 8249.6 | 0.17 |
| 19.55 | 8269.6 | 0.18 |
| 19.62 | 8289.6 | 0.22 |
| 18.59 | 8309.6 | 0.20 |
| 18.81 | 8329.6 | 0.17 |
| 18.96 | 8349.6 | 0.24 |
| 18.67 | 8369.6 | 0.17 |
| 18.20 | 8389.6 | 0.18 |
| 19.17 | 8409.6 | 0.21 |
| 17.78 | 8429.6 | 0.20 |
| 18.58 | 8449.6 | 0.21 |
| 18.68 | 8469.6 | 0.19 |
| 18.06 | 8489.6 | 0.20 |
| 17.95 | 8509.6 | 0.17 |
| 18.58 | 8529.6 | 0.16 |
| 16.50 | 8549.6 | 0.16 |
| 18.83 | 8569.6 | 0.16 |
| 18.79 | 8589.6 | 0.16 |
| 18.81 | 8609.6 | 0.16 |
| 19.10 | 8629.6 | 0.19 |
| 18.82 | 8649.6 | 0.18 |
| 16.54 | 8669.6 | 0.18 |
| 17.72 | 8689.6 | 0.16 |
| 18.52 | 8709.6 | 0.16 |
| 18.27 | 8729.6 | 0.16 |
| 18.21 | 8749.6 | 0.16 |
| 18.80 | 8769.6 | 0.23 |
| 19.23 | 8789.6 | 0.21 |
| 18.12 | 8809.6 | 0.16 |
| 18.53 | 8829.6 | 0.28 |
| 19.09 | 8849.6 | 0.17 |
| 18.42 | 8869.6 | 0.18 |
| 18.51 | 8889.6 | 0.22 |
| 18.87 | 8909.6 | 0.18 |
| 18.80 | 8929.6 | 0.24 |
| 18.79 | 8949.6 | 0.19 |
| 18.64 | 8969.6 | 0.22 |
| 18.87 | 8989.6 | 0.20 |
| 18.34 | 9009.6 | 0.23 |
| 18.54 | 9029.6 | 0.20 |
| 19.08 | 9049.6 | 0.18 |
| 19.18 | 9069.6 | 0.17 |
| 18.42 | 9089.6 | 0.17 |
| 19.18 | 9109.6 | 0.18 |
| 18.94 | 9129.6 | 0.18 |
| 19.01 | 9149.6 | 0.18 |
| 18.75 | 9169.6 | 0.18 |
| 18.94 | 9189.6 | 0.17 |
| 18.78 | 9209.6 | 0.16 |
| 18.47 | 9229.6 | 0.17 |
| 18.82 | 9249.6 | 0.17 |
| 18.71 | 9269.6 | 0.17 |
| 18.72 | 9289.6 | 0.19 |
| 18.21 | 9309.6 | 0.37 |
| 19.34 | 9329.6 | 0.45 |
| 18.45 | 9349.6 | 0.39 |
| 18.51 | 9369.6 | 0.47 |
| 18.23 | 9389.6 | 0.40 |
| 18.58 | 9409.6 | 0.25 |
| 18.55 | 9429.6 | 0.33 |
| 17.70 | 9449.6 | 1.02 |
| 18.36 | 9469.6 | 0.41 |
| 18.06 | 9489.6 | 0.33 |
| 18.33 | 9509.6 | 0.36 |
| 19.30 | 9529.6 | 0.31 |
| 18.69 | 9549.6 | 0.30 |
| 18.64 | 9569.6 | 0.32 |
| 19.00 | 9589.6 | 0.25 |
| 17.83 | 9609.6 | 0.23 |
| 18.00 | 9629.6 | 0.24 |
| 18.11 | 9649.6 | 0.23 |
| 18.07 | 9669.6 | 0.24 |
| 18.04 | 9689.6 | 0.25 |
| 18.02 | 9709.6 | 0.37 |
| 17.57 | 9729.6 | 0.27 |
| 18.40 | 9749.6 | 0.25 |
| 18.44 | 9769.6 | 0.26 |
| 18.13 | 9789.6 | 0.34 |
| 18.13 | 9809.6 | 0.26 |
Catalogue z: 0.000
